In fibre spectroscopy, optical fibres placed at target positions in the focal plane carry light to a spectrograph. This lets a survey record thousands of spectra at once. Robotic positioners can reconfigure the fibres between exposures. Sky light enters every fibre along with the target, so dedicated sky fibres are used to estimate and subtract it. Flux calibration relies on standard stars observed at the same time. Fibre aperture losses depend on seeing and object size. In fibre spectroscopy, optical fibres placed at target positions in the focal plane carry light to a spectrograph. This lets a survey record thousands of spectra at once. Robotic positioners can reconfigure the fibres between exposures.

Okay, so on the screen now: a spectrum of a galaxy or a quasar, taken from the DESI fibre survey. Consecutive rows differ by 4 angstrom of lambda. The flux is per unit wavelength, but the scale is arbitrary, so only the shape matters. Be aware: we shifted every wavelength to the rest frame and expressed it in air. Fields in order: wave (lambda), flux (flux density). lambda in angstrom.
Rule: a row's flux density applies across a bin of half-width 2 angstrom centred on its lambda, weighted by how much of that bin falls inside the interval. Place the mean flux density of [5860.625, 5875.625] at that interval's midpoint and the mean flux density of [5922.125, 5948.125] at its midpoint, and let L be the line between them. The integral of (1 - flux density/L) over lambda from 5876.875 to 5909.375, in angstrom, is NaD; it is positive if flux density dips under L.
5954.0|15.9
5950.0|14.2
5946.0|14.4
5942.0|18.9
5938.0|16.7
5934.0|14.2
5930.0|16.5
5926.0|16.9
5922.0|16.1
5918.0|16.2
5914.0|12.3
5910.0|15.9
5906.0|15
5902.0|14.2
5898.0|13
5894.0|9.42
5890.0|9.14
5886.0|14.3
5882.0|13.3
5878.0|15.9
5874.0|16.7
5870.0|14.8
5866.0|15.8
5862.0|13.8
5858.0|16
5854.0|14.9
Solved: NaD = 5.4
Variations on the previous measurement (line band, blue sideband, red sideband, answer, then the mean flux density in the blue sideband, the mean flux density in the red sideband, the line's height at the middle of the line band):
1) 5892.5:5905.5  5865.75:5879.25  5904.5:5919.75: 2.1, 15.8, 14.8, 15.1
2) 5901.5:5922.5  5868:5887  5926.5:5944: 1.4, 15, 16.6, 16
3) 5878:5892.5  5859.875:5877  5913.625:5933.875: 2.6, 15.3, 15.7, 15.4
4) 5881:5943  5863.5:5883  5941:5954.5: 4.2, 15.4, 15.6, 15.5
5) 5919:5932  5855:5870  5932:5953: -0.8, 15.1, 15.7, 15.6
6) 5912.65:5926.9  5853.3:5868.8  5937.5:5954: 0.3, 15.1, 16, 15.7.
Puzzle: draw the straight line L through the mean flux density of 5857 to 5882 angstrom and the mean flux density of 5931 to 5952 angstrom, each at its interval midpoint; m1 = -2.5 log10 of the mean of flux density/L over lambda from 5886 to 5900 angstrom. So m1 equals 0.36 mag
